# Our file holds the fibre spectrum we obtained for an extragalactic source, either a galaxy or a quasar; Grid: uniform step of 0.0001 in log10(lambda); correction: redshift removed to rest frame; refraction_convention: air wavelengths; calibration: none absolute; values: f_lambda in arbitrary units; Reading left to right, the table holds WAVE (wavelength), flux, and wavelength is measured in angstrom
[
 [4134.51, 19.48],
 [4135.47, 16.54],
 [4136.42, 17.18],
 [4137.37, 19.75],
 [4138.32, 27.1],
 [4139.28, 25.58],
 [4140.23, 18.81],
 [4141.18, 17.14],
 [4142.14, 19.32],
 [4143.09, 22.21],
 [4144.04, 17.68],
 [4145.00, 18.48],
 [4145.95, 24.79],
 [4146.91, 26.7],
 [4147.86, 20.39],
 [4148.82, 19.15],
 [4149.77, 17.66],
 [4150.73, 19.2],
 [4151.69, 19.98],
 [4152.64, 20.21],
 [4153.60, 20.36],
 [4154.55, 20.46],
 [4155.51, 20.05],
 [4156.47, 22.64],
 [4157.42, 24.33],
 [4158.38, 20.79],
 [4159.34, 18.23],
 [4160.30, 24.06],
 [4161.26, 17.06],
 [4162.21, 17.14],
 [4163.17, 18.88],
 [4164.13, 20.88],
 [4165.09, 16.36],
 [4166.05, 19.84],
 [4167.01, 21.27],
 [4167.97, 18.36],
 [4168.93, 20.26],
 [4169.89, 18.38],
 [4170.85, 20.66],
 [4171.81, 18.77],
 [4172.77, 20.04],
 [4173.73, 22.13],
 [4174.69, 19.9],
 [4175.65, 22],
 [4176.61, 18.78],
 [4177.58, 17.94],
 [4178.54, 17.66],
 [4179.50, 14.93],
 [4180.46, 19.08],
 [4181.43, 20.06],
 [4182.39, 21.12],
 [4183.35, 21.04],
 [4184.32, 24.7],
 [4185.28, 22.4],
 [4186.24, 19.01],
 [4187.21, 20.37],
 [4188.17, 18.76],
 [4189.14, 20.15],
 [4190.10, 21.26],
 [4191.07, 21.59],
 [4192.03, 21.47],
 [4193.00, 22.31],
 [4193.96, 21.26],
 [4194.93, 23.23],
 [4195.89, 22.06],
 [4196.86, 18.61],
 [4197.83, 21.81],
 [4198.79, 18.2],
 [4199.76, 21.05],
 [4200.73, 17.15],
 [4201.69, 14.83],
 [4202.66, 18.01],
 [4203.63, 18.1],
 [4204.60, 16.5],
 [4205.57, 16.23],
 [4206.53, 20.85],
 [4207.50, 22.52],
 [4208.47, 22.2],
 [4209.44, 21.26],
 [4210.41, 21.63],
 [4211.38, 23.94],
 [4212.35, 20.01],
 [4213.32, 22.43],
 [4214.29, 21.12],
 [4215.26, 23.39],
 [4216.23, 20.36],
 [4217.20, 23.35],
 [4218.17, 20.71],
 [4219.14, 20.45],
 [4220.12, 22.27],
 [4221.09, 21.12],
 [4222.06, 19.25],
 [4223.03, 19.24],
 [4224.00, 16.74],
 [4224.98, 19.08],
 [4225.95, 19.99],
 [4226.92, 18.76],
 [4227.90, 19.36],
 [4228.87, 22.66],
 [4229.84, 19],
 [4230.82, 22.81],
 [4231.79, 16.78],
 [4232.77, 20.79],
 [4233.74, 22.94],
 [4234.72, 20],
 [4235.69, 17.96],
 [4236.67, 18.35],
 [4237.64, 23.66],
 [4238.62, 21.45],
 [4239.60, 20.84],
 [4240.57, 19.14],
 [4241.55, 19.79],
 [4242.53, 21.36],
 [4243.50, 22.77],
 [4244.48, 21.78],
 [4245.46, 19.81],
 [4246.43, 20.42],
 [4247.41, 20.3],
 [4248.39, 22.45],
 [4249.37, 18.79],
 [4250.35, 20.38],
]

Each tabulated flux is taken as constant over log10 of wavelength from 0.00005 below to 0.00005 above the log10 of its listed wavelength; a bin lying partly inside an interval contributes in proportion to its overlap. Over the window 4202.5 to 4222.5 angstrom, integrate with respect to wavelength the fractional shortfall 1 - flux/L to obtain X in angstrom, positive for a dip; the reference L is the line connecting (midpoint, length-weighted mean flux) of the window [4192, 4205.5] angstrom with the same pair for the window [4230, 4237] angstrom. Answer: -1.2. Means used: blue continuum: 19.4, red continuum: 19.9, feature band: 20.8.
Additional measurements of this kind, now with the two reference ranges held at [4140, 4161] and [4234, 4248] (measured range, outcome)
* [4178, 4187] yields 0.25 angstrom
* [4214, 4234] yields 0.13 angstrom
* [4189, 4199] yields -0.30 angstrom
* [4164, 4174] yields 0.45 angstrom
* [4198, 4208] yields 1.03 angstrom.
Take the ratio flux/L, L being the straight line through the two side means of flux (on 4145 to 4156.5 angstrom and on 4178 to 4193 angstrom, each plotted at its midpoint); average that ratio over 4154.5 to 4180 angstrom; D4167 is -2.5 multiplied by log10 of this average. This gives 0.05 mag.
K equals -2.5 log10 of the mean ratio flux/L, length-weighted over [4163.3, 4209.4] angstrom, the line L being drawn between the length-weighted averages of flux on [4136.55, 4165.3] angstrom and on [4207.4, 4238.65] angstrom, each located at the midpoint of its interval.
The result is 0.04 mag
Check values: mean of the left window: 20.5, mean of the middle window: 19.9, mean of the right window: 20.7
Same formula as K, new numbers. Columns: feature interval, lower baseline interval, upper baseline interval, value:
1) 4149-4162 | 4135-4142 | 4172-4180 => -0.03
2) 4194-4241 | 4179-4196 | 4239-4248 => 0.03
